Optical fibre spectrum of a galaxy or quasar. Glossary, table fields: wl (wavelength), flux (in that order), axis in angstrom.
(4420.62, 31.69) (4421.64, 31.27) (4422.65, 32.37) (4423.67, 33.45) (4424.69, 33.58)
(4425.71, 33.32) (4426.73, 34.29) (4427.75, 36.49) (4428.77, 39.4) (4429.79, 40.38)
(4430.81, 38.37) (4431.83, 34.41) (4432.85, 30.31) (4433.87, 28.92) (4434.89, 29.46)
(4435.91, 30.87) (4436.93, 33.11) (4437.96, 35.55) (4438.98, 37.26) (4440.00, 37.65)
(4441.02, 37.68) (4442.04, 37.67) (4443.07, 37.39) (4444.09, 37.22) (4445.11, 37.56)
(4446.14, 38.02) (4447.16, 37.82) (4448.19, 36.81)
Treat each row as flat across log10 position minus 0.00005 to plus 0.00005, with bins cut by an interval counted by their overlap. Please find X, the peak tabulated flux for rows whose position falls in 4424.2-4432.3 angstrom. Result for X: 40.38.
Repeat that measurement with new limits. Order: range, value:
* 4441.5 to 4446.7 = 38.02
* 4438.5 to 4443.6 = 37.68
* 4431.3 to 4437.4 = 34.41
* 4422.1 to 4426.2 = 33.58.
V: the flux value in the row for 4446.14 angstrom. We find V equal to 38.02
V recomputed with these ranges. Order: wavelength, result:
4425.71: 33.32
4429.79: 40.38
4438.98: 37.26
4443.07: 37.39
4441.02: 37.68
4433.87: 28.92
